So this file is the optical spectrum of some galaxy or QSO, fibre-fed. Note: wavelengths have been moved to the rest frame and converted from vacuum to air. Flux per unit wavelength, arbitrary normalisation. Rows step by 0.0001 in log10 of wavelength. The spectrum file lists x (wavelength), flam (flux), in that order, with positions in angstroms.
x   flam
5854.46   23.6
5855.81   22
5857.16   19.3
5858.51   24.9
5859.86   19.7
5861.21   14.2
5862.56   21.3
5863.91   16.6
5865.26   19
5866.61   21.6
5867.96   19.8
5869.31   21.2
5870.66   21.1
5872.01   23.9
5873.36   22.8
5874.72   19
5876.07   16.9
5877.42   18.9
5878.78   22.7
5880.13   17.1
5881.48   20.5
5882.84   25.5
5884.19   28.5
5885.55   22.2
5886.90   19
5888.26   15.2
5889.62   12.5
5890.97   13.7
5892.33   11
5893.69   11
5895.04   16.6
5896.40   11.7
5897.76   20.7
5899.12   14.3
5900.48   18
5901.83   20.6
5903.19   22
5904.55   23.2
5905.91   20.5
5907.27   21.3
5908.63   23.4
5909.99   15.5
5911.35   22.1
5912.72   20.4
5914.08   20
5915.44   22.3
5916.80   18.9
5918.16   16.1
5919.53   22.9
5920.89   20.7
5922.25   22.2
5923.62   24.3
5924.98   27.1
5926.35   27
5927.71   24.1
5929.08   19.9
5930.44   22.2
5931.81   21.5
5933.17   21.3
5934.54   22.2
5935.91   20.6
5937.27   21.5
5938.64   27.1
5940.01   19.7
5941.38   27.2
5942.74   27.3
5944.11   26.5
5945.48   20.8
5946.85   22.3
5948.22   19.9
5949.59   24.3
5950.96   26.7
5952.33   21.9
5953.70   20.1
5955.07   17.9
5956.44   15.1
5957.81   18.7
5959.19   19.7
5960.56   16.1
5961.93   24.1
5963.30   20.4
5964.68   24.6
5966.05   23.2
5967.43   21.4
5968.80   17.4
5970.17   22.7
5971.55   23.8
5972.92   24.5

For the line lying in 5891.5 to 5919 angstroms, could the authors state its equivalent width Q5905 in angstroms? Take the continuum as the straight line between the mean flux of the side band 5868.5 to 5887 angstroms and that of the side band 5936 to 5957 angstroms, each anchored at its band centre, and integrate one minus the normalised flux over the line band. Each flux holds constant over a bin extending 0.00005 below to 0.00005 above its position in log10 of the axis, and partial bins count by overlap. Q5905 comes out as 4.30 angstroms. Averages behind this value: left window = 21.4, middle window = 18.5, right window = 22.5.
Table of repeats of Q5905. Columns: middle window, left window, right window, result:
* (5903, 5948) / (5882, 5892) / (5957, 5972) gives -4.73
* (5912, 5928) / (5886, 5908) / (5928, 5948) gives -1.42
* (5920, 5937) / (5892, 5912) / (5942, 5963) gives -2.41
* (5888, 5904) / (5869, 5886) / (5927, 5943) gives 4.58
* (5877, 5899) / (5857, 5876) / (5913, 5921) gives 2.59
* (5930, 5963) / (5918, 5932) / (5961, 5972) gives 0.84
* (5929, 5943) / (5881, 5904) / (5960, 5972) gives -1.91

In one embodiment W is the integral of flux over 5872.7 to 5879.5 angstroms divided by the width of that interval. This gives 20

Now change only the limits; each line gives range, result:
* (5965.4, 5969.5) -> 20.7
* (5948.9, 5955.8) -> 22.1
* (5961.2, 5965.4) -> 23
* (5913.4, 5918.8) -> 19.4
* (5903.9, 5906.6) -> 21.8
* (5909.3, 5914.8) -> 19.5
